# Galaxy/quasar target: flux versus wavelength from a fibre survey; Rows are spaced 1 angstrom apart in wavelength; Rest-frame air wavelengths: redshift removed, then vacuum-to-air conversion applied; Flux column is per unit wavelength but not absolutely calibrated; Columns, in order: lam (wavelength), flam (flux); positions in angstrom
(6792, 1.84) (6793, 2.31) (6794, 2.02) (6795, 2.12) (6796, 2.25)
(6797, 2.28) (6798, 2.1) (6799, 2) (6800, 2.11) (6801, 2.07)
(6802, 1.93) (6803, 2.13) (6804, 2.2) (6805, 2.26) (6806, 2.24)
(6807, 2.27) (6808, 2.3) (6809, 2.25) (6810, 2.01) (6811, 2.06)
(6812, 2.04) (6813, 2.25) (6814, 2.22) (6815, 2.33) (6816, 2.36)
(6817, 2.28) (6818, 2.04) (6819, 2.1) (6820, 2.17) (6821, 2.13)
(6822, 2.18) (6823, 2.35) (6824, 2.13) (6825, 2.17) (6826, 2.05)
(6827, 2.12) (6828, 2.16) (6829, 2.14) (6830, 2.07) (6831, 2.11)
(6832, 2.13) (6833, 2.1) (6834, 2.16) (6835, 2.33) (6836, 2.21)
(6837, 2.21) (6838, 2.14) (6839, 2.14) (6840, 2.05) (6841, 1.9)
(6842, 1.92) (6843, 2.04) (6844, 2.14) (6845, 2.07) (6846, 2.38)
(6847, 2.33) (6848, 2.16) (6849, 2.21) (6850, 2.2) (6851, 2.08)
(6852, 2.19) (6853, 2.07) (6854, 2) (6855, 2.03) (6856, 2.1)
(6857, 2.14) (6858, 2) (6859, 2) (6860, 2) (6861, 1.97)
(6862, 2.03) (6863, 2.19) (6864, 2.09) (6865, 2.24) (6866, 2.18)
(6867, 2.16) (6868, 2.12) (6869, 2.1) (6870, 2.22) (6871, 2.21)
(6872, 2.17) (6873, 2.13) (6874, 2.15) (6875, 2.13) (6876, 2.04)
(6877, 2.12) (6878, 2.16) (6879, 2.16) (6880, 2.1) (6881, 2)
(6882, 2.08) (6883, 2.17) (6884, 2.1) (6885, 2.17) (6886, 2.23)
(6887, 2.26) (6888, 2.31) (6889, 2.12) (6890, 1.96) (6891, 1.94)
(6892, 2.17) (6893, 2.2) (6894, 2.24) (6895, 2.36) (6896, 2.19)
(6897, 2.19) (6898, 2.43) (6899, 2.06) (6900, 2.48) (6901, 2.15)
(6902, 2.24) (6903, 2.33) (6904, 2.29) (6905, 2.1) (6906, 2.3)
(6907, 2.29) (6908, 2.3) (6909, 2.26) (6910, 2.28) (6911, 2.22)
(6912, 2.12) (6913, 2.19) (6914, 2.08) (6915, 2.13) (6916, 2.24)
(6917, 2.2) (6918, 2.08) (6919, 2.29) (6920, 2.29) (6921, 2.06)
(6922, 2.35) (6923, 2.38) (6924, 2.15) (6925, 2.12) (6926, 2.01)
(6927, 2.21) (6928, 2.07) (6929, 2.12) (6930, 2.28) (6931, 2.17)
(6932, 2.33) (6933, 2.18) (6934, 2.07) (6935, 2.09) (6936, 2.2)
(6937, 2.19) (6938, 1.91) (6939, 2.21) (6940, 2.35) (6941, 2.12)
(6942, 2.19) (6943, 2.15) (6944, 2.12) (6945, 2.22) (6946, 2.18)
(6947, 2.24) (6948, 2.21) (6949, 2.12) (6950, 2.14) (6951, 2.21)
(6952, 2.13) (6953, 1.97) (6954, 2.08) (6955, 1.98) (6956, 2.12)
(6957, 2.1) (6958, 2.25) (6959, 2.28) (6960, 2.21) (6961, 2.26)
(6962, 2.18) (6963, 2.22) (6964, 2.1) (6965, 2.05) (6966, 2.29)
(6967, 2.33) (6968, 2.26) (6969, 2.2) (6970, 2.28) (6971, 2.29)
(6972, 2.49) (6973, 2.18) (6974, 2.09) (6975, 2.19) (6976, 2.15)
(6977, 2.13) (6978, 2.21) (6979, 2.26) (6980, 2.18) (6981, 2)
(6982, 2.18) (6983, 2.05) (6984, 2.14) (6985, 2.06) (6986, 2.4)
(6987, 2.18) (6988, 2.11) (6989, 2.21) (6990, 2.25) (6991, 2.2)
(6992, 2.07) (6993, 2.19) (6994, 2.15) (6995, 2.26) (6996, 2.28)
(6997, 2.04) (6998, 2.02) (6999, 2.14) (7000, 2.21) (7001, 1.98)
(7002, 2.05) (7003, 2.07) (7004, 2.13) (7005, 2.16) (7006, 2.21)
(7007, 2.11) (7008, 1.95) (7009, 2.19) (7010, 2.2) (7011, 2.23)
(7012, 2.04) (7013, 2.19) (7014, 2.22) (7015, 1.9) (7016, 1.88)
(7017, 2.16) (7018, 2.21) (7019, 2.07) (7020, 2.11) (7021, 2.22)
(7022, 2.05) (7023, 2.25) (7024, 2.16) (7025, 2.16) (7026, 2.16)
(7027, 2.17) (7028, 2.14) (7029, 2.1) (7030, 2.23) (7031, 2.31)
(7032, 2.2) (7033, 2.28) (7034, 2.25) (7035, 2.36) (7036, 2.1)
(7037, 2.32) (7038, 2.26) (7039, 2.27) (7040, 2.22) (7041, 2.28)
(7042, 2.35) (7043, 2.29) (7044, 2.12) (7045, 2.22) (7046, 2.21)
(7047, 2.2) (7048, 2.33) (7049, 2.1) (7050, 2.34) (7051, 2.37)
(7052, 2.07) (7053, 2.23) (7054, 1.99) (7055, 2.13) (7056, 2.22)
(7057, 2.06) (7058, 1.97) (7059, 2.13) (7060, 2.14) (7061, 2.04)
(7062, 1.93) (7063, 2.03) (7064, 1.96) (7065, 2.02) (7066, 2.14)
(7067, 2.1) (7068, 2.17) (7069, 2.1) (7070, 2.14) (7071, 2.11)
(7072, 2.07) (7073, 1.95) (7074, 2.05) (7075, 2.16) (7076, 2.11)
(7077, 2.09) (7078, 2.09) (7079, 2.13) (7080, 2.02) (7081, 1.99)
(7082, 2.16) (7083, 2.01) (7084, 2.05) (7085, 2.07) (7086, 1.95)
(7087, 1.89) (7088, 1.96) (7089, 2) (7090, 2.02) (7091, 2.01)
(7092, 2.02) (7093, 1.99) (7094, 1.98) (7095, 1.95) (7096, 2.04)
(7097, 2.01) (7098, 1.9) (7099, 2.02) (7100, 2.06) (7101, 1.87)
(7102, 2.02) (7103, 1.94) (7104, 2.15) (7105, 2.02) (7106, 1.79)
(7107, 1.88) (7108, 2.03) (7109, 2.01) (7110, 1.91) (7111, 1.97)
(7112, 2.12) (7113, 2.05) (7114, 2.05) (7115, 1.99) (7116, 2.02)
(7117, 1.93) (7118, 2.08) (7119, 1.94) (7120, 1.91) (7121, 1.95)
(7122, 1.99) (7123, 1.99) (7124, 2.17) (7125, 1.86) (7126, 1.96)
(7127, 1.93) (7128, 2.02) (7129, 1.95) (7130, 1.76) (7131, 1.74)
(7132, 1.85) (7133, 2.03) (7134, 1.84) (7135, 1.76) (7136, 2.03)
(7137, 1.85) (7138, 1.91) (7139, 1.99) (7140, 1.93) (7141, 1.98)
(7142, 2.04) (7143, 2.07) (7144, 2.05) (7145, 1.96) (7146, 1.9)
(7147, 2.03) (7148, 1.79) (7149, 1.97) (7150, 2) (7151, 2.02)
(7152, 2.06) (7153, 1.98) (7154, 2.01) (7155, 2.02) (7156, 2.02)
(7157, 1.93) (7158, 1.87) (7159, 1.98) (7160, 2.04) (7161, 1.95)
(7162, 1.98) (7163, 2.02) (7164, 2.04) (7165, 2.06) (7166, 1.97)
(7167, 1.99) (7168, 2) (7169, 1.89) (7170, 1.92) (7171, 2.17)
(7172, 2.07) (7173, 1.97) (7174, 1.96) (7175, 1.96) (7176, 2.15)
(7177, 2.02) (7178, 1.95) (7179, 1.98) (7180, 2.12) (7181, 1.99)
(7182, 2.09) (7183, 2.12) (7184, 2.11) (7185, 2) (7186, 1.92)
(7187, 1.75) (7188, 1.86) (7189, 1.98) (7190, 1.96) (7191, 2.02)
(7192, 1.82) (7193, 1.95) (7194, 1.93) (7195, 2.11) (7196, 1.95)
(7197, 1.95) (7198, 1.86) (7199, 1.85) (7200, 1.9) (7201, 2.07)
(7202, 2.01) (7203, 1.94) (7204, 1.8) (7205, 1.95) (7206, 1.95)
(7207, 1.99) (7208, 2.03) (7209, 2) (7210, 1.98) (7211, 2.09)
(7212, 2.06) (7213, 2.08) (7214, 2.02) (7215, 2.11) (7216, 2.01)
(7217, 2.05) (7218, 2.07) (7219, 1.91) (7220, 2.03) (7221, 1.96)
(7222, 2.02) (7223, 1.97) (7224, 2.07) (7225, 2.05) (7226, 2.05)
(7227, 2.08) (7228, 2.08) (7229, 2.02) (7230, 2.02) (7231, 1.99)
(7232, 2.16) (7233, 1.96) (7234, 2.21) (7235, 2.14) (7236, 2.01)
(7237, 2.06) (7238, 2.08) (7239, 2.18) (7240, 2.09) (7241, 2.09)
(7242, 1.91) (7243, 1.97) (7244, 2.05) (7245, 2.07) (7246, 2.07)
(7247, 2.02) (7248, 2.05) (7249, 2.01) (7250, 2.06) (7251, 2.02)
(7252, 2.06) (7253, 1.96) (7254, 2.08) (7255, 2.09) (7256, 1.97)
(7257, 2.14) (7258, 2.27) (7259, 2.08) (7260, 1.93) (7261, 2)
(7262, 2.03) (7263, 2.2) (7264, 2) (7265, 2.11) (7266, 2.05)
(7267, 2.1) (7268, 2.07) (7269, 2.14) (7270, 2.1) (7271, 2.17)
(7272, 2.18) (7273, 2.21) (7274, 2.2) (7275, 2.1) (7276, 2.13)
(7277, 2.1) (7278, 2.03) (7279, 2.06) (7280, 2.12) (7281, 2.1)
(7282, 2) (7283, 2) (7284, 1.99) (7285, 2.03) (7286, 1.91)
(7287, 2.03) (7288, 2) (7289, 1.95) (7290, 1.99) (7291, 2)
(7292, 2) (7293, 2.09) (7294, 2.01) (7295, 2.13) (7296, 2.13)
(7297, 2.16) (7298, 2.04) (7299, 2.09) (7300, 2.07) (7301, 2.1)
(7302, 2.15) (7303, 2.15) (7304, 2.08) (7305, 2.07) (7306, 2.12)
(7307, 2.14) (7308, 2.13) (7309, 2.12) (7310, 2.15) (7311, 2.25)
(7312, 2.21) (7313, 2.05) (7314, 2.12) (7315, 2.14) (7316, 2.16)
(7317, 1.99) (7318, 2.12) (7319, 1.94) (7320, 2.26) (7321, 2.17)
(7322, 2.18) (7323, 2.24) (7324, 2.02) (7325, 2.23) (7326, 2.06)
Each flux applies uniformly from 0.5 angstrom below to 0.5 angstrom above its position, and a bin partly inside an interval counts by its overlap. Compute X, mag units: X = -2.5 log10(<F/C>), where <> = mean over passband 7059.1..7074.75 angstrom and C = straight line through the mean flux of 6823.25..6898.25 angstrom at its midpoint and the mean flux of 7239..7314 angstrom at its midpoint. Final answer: 0.02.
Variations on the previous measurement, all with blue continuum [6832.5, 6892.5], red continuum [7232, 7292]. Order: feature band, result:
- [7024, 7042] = -0.06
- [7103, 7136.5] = 0.07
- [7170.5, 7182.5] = 0.02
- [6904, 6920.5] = -0.05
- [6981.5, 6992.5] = -0.03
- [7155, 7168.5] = 0.05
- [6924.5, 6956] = -0.02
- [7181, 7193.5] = 0.06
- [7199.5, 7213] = 0.05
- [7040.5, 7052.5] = -0.07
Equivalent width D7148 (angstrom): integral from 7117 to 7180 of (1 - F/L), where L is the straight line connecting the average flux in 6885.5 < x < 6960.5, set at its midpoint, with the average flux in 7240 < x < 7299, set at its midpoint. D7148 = 4.0 angstrom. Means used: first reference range 2.19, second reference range 2.06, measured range 1.97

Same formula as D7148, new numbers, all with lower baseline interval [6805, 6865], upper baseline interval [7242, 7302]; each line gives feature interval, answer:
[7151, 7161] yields 0.5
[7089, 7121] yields 1.6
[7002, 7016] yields 0.0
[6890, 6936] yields -1.6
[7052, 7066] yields 0.2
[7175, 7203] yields 1.4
